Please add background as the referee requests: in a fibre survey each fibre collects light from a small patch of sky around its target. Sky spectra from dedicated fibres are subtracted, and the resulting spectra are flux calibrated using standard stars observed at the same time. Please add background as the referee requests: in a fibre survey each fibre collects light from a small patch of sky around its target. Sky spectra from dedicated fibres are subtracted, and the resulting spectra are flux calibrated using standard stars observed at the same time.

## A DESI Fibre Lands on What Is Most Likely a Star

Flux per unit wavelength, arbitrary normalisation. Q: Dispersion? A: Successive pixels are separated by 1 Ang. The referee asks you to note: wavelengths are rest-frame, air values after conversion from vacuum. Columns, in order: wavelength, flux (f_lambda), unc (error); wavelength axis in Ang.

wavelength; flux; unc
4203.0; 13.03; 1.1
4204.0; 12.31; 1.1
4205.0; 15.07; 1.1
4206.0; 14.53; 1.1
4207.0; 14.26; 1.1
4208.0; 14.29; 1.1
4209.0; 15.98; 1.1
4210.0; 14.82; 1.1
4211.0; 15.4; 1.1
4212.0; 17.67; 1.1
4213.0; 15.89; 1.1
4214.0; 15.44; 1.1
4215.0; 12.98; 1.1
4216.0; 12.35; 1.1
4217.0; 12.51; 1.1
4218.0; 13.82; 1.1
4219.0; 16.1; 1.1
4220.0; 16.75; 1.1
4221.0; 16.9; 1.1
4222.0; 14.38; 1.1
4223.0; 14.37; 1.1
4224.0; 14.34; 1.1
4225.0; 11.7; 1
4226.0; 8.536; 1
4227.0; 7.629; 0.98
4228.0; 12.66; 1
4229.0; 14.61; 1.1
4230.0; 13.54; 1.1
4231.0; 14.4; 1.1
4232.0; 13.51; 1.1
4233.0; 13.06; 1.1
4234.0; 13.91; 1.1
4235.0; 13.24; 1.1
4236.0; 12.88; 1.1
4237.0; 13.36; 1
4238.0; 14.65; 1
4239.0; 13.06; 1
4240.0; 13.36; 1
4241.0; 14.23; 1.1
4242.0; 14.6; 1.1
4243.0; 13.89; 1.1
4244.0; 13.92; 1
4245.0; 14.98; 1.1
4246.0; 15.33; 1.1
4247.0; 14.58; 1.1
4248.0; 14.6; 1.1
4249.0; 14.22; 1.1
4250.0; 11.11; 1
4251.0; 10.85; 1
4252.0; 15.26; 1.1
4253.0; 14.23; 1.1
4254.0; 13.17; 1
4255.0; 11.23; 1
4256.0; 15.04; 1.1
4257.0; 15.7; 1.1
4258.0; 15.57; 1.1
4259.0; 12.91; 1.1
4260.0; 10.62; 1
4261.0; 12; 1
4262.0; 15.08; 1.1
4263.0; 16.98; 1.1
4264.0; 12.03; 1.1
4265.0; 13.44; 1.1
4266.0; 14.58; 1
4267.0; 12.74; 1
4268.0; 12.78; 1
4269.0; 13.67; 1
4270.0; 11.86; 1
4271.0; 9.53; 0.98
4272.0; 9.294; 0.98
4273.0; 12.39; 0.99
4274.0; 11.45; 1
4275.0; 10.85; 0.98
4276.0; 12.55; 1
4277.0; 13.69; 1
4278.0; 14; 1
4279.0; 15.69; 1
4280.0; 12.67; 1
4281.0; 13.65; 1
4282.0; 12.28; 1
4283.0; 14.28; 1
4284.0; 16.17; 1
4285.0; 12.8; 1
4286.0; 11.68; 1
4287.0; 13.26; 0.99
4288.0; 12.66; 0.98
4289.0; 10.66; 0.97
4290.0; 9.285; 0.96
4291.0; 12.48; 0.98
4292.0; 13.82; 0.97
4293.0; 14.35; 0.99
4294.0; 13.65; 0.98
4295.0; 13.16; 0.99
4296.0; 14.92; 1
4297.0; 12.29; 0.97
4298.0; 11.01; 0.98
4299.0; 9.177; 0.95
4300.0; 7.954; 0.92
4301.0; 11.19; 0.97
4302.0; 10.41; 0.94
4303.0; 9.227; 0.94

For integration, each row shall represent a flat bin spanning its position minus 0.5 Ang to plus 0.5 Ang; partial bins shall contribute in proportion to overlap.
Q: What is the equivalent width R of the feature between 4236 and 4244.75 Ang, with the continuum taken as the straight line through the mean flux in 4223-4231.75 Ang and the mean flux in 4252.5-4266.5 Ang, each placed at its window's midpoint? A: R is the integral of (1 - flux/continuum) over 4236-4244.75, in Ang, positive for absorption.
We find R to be -0.6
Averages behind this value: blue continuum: 12.3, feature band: 13.9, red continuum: 13.8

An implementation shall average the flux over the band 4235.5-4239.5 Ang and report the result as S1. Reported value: 13.5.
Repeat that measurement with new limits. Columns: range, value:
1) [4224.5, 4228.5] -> 10.1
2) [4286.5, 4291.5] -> 11.7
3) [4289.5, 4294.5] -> 12.7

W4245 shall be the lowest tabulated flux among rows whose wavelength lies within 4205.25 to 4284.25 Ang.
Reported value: 7.629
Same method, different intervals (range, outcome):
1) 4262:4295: 9.285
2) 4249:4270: 10.62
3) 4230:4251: 10.85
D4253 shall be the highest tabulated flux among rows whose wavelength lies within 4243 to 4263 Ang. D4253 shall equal 16.98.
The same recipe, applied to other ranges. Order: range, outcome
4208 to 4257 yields 17.67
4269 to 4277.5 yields 13.69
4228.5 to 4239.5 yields 14.65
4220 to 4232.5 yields 16.9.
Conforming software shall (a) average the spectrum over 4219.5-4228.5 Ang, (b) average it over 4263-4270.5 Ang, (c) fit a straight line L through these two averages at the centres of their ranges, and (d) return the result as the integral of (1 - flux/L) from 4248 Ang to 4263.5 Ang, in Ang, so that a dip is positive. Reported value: -0.5 Ang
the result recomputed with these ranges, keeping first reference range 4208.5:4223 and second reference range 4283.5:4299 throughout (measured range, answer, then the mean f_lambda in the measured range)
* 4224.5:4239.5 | 1.9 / 12.7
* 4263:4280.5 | 0.8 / 12.7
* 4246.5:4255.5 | 0.5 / 13.2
